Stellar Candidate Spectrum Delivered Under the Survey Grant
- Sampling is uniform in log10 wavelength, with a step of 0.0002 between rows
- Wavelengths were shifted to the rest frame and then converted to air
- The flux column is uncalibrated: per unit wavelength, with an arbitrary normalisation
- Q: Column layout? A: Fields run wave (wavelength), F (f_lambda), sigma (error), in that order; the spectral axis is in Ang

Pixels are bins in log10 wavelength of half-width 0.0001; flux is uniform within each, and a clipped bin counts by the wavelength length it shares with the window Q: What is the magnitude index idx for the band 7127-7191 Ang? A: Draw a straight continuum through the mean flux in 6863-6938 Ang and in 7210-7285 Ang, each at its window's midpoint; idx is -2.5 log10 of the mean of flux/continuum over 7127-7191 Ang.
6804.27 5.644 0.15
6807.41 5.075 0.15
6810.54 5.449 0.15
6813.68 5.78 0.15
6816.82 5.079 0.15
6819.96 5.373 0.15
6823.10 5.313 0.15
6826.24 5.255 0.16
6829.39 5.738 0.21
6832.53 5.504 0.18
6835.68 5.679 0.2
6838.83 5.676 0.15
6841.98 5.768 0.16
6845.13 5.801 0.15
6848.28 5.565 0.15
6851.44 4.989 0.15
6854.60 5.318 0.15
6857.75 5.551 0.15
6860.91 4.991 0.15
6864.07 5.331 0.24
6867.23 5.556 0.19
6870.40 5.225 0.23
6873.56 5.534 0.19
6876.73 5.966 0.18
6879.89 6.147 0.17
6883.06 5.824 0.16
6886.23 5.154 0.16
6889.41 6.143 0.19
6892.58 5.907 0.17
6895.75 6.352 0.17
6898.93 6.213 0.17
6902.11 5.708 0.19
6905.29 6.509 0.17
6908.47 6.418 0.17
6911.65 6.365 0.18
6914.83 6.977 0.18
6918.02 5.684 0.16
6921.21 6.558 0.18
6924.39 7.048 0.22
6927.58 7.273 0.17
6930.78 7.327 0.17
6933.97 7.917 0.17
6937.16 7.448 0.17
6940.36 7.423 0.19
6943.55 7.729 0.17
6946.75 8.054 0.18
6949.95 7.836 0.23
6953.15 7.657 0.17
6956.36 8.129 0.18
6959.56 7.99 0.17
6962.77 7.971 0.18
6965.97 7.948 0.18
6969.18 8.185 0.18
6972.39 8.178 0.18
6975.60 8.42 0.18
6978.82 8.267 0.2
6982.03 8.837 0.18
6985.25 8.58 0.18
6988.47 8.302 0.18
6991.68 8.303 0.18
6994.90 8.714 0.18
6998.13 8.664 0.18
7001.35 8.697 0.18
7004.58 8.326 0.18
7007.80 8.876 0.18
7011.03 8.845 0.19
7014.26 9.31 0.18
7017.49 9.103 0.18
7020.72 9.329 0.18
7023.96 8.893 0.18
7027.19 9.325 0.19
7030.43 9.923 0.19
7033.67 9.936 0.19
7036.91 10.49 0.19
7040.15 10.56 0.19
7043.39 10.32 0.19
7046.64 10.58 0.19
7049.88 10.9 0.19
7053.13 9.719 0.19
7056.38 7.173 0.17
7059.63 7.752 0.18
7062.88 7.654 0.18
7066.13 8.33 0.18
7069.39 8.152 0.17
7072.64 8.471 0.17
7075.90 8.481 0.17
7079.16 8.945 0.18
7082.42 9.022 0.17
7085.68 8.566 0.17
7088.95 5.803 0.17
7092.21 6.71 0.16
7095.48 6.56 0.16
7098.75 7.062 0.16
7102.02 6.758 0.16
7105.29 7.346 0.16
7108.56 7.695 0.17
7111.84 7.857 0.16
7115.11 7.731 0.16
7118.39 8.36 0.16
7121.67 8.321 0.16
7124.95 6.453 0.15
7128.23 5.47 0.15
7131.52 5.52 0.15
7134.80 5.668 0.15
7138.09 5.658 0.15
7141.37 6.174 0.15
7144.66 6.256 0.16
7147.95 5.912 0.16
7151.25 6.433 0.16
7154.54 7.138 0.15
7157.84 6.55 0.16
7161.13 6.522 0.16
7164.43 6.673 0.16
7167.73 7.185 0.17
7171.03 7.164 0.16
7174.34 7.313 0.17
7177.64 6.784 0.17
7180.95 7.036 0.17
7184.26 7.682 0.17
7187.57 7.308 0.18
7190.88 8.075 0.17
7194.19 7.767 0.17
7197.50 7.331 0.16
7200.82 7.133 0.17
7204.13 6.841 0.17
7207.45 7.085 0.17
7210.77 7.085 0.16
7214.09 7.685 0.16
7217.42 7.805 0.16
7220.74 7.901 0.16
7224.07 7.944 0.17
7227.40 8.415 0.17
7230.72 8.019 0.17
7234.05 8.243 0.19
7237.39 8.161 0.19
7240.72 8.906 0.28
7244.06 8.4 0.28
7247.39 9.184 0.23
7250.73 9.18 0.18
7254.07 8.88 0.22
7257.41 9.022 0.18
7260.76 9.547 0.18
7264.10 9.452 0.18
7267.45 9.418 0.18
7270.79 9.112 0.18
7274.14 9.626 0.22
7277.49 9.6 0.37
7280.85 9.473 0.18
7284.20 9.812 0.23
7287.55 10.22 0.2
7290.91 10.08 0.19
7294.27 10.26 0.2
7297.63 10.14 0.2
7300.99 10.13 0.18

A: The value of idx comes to 0.225 mag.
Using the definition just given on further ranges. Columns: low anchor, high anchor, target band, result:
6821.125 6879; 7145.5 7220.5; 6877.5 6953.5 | -0.15 mag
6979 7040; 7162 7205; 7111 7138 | 0.16 mag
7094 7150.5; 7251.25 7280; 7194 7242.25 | 0.10 mag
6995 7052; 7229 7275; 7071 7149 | 0.29 mag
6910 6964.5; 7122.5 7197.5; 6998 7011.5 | -0.21 mag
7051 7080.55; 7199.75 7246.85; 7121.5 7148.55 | 0.32 mag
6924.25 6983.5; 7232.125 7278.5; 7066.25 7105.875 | 0.10 mag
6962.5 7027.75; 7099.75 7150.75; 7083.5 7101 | 0.03 mag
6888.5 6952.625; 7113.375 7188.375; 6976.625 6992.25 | -0.23 mag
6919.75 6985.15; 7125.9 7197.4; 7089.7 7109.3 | 0.01 mag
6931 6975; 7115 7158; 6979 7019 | -0.16 mag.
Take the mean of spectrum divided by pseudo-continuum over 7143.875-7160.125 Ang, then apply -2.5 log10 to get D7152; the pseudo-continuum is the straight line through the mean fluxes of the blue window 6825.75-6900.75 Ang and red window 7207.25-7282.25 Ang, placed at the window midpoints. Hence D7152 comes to 0.218 mag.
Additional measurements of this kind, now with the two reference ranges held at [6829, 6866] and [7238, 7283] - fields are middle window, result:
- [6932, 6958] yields -0.22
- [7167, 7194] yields 0.16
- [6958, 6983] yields -0.24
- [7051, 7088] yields -0.12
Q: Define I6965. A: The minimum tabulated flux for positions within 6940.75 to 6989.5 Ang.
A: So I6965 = 7.657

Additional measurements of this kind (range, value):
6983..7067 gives 7.173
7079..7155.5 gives 5.47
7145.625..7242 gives 5.912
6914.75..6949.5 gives 5.684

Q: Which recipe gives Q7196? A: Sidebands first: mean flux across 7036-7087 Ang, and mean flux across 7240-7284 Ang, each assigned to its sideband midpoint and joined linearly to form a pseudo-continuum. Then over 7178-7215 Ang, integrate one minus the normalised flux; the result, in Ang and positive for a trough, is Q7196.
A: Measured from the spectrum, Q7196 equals 7.4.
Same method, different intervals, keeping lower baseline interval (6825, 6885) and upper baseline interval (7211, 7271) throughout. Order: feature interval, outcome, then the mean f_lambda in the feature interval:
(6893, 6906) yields -0.55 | 6.15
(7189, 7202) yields 1.00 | 7.59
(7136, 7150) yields 3.24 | 6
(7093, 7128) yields 1.09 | 7.32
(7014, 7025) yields -3.72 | 9.15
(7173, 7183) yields 1.27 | 7.06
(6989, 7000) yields -3.14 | 8.54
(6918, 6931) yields -1.61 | 6.85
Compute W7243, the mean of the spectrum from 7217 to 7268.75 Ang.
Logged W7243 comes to 8.67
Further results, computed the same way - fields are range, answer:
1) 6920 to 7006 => 8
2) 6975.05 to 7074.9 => 9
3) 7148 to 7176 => 6.82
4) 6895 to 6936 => 6.66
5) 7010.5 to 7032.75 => 9.29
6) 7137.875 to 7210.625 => 6.94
